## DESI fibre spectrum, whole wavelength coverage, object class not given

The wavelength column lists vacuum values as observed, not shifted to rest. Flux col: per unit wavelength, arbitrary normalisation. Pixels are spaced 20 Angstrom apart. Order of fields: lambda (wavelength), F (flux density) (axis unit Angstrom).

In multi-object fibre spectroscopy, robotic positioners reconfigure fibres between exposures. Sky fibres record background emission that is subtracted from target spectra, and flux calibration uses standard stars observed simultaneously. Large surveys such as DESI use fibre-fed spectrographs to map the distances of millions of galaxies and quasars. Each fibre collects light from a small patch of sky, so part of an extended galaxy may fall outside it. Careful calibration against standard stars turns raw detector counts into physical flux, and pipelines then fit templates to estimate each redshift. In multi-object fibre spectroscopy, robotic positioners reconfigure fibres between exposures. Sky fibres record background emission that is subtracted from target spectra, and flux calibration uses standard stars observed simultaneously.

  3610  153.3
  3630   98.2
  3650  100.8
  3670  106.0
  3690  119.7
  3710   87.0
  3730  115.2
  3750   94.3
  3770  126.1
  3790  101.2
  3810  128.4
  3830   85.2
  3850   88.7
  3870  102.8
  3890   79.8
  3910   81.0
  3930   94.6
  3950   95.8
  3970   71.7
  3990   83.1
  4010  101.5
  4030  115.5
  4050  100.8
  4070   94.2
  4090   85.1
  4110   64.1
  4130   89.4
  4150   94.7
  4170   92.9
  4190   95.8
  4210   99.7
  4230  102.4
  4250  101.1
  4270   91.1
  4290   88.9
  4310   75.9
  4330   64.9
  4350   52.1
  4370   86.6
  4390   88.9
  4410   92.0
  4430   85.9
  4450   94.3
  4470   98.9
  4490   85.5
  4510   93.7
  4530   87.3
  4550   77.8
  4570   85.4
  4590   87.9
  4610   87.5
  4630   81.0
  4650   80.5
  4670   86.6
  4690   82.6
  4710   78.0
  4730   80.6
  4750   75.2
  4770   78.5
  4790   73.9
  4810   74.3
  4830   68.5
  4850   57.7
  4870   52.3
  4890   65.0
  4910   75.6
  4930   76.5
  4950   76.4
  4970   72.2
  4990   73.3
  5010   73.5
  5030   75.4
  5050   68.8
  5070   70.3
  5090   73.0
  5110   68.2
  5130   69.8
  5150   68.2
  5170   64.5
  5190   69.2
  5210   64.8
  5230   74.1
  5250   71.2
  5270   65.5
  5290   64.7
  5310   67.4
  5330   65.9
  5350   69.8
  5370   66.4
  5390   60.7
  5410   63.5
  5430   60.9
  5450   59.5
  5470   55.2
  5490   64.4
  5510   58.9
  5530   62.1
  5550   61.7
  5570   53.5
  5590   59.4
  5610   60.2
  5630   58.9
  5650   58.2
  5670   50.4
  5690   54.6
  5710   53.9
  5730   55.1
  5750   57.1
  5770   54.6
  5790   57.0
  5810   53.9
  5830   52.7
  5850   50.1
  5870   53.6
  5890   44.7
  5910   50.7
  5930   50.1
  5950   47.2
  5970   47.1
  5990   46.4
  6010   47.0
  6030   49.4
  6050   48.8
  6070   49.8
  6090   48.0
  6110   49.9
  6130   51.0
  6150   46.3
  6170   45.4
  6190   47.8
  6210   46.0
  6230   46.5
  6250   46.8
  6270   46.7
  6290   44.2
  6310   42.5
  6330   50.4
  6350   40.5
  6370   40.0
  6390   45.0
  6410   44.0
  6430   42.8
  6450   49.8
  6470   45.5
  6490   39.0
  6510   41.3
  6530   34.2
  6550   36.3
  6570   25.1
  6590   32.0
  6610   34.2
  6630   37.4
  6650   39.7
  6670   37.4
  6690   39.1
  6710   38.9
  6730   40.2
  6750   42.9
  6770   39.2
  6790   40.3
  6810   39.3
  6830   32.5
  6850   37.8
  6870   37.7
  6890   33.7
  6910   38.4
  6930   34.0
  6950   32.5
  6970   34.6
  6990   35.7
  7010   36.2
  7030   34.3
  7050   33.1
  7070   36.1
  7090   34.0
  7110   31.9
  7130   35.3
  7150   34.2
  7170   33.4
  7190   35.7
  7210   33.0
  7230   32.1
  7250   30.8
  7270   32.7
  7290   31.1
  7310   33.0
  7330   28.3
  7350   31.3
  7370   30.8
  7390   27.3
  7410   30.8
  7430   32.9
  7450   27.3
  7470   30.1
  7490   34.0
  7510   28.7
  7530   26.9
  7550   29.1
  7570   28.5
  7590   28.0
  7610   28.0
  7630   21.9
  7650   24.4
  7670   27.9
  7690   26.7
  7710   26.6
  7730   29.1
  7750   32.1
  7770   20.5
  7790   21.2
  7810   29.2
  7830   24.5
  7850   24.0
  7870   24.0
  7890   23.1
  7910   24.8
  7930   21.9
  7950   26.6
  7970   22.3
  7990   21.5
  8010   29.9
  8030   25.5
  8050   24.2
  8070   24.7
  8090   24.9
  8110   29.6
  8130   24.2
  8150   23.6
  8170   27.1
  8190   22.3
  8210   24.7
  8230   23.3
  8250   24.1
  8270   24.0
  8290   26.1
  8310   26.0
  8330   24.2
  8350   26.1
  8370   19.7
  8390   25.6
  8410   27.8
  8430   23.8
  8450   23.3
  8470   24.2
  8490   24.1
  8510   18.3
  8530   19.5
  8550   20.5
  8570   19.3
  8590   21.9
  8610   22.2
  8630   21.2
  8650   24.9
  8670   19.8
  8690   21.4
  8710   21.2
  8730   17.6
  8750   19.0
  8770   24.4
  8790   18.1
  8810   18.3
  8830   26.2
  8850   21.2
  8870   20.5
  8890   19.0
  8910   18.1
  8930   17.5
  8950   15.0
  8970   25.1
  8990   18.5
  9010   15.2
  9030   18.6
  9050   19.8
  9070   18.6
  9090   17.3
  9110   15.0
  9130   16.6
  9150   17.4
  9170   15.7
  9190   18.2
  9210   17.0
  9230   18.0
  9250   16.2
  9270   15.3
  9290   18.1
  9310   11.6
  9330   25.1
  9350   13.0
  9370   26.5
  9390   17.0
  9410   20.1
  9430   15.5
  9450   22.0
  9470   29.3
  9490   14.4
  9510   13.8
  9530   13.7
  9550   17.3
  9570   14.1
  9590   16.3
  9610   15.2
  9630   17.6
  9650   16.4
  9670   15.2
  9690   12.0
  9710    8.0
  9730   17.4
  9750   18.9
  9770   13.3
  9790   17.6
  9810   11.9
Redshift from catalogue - 0.00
